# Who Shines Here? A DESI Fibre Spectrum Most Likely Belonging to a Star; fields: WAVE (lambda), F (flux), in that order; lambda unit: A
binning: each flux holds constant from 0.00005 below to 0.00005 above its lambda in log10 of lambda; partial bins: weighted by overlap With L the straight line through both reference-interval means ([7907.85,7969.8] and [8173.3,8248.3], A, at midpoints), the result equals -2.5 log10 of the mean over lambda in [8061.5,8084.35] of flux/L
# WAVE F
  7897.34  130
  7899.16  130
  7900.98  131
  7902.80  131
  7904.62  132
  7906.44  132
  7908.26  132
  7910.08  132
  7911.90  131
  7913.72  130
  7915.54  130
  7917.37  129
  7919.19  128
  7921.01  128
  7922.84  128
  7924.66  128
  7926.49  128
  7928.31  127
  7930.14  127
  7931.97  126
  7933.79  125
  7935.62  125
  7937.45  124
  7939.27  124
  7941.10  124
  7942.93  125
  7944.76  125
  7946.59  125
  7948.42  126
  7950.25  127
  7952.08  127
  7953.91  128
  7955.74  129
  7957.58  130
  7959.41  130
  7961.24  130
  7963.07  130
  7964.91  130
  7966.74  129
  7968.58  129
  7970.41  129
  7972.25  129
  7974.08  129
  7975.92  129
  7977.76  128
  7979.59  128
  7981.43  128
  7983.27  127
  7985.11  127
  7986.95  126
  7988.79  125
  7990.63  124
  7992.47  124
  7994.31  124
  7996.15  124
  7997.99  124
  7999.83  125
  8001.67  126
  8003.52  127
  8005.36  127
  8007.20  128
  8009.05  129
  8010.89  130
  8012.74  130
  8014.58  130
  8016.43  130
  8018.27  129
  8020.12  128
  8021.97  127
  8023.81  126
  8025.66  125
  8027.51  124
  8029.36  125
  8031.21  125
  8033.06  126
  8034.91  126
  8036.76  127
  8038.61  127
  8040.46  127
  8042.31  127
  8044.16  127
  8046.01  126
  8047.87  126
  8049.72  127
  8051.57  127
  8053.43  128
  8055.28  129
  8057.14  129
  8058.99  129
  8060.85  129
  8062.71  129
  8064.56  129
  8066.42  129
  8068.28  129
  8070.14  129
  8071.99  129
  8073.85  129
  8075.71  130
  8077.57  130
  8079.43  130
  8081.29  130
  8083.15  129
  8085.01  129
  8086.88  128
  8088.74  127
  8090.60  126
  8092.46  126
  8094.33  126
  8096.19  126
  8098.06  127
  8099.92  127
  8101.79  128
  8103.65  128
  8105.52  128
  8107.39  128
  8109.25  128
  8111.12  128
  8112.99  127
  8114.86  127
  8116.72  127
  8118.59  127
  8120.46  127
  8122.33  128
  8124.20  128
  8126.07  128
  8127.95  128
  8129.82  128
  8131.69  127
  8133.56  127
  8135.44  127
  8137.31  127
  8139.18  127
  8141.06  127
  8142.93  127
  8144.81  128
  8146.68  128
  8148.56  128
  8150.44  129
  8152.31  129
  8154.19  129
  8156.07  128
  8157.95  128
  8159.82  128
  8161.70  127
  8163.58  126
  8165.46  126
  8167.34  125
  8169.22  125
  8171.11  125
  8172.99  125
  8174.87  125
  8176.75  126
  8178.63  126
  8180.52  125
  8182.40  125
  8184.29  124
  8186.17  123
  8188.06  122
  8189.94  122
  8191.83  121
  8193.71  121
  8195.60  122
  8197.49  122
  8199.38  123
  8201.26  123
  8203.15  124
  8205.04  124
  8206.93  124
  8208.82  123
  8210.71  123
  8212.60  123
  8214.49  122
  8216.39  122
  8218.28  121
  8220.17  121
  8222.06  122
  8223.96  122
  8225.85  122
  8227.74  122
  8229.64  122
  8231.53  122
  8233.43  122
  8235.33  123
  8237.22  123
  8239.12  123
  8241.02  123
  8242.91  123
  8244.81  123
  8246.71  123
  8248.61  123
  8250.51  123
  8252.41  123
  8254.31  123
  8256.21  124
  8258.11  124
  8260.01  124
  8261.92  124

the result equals -0.03 mag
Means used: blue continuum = 128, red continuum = 123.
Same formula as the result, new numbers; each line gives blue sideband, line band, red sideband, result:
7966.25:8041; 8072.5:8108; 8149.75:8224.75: -0.02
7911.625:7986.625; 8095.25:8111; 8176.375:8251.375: -0.02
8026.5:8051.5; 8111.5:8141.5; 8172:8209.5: -0.02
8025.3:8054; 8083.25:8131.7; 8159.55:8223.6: -0.02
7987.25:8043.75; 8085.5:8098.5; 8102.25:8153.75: 0.01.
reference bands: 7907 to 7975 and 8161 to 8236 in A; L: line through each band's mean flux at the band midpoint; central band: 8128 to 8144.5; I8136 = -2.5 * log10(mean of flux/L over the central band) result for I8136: -0.024 mag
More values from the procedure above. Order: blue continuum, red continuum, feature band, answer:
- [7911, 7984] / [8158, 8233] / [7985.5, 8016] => 0.00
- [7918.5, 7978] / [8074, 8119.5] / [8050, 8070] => -0.01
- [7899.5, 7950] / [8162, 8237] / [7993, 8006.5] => 0.01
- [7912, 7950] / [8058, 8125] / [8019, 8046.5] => 0.01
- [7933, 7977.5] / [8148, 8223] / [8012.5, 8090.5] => -0.01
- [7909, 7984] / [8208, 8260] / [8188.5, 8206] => 0.01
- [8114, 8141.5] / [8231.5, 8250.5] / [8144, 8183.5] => -0.01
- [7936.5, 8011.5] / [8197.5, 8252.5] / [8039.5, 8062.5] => -0.02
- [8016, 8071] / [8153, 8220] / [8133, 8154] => -0.02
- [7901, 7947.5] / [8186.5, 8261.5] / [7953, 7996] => -0.01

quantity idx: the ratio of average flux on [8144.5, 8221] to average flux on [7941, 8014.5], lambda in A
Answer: 0.98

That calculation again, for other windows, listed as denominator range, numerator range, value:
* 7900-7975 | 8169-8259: 0.96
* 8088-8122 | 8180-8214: 0.97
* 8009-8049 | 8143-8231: 0.98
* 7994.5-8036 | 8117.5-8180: 1.00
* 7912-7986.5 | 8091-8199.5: 0.99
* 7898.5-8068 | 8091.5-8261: 0.98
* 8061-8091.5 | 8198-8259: 0.95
